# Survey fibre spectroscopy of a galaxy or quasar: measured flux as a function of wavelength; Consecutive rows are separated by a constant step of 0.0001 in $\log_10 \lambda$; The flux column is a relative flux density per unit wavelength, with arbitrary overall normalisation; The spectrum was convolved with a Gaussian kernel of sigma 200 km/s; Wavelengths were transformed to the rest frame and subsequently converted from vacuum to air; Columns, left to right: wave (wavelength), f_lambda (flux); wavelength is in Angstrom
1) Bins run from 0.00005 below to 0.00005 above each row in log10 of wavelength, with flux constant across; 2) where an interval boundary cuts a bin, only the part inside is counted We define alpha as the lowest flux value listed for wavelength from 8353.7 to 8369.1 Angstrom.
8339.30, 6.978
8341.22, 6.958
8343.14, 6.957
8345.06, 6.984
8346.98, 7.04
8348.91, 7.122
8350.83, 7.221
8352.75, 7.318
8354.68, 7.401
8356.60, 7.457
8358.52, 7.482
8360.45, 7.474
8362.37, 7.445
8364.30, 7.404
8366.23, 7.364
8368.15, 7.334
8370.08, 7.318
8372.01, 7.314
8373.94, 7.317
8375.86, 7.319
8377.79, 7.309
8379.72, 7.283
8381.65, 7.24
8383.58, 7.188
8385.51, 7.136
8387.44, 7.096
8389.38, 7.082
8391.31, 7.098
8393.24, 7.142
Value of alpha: 7.334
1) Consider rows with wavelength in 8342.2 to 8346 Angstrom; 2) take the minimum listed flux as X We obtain 6.957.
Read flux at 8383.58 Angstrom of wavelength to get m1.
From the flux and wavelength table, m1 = 7.188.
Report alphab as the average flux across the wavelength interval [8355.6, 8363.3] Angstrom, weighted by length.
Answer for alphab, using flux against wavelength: 7.47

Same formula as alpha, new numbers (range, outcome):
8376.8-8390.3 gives 7.082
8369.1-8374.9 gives 7.314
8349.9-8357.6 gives 7.221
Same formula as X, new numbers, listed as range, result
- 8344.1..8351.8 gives 6.984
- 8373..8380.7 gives 7.283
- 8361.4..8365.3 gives 7.404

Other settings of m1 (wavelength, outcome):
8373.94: 7.317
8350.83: 7.221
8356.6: 7.457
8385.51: 7.136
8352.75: 7.318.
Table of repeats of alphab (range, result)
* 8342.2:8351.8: 7.07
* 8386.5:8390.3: 7.07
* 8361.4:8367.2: 7.41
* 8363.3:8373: 7.34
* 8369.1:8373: 7.3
